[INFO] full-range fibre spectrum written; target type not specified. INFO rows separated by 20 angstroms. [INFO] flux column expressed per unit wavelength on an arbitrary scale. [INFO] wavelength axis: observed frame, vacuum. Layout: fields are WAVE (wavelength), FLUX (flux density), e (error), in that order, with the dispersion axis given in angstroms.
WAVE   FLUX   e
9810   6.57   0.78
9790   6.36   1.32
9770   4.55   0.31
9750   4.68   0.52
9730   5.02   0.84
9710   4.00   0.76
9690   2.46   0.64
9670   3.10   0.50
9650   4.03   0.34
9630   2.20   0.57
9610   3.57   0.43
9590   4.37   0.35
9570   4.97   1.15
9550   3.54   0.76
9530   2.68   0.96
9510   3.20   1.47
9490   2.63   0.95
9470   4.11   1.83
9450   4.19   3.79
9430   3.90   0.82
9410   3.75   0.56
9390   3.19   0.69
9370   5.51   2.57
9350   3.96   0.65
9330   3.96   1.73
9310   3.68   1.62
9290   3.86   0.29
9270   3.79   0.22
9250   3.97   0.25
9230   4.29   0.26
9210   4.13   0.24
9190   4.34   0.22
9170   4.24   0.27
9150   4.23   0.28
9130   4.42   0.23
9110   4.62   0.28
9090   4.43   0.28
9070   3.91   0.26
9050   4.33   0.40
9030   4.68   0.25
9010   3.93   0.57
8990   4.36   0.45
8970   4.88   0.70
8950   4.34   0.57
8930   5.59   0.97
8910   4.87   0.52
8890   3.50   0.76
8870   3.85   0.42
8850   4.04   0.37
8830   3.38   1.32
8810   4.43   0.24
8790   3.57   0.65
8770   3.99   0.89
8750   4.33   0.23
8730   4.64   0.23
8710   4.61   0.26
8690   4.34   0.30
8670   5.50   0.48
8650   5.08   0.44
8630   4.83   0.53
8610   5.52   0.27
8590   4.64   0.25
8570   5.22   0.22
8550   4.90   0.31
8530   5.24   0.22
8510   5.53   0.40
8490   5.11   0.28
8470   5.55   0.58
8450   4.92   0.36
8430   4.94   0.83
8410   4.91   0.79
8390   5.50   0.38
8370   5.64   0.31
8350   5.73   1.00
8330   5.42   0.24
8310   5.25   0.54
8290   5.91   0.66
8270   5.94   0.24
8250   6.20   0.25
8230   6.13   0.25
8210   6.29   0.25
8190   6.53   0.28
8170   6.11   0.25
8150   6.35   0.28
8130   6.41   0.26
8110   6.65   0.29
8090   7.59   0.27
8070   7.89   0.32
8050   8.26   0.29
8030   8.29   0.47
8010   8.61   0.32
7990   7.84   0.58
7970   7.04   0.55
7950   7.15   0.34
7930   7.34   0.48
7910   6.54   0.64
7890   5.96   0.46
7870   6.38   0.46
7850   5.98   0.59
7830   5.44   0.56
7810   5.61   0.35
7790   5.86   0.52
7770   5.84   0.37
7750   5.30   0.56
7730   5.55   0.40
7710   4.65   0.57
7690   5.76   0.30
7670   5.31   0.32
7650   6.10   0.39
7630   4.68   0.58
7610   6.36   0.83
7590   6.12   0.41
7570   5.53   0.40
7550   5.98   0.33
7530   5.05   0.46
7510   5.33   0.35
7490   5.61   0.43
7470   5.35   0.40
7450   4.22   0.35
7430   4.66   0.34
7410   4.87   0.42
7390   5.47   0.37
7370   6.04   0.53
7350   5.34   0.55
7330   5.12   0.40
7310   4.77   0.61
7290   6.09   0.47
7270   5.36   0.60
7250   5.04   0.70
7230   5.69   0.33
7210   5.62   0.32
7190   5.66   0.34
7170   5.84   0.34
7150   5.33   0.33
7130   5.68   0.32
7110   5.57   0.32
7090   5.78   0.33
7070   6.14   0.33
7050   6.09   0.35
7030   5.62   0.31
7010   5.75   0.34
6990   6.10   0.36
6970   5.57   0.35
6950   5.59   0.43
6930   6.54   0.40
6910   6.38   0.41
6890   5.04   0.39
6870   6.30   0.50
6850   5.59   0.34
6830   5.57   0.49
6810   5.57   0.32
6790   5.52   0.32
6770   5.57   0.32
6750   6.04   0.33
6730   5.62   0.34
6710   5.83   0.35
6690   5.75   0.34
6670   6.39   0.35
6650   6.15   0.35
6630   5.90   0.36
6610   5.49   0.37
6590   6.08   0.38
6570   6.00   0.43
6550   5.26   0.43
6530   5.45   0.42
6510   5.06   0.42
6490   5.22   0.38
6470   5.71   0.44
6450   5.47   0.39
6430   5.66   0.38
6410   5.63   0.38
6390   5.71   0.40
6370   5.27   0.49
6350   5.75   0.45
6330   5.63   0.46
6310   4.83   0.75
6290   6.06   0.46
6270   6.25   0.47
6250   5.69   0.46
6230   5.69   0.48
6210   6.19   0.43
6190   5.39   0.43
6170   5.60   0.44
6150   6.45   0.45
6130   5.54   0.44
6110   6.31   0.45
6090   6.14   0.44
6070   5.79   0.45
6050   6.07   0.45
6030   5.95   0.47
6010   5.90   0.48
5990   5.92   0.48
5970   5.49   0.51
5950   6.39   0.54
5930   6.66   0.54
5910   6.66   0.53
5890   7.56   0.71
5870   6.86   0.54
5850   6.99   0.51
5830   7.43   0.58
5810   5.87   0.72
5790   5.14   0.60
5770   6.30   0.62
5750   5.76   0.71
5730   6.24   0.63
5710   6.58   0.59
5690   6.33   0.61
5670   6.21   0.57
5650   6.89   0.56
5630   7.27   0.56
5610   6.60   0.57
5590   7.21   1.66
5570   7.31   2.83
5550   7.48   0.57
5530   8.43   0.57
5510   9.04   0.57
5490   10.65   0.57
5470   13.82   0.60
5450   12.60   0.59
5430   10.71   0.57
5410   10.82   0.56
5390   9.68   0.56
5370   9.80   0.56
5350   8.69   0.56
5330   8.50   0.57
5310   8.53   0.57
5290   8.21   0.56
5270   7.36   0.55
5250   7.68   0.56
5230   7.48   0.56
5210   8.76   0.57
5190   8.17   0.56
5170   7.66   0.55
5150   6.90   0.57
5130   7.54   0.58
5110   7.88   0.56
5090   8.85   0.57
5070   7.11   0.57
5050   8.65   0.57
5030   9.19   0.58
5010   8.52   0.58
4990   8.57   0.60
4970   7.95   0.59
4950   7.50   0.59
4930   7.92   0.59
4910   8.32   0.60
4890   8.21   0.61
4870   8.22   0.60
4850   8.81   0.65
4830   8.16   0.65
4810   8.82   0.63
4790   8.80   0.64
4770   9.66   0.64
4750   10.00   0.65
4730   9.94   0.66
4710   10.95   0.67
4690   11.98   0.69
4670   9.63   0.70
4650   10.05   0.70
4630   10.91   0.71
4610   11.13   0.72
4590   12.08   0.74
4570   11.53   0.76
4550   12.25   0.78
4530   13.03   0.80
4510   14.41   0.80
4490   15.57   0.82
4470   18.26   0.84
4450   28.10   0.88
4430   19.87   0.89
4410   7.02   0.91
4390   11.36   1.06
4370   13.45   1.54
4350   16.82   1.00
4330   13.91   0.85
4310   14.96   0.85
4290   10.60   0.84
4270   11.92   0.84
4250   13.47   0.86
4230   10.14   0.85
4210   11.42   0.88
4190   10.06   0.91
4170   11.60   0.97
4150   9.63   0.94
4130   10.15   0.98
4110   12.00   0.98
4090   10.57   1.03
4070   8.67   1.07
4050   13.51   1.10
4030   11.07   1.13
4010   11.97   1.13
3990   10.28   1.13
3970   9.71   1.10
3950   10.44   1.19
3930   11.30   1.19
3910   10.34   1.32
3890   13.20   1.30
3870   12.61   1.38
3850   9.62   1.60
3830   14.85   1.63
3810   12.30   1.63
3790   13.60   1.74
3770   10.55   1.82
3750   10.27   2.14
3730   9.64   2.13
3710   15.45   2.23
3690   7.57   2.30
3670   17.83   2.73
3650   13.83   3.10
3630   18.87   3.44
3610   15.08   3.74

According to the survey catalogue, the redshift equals 1.873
